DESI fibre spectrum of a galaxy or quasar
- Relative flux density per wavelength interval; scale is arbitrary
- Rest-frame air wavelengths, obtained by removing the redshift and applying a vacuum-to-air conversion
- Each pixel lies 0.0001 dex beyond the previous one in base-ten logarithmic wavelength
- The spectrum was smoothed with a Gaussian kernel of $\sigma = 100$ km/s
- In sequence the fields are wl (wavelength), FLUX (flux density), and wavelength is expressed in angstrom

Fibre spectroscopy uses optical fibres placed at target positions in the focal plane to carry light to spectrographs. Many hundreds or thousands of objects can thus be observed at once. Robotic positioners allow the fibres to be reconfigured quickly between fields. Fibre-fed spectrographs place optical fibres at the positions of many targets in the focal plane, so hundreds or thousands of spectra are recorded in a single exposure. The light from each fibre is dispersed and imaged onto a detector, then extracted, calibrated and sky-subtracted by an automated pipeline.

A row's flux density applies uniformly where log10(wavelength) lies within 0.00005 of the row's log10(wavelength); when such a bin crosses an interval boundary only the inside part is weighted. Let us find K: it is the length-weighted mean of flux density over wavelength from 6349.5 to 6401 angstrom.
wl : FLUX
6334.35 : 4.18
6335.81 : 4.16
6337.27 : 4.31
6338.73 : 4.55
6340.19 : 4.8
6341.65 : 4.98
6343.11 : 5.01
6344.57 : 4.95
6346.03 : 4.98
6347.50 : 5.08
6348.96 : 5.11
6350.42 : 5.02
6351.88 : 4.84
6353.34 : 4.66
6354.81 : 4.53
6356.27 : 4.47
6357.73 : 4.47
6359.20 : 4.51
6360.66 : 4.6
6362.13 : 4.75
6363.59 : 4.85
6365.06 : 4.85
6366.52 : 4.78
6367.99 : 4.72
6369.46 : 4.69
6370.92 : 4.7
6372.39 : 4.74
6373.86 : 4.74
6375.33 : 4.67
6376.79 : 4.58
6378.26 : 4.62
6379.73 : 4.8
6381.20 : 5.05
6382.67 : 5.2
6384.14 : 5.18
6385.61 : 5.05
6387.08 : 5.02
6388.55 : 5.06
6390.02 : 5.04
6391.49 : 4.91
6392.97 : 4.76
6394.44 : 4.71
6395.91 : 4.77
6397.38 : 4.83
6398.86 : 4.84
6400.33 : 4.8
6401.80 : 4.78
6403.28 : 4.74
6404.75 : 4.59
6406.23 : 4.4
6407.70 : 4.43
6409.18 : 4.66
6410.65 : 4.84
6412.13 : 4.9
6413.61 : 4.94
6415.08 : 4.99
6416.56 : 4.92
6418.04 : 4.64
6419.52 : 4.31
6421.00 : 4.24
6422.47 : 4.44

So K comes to 4.8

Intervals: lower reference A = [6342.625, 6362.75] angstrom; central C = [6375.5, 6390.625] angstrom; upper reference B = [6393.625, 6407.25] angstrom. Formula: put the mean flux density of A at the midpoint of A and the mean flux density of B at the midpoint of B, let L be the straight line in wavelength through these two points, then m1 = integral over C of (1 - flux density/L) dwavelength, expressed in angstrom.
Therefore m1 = -0.7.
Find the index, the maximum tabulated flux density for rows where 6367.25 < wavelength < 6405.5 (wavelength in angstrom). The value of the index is 5.2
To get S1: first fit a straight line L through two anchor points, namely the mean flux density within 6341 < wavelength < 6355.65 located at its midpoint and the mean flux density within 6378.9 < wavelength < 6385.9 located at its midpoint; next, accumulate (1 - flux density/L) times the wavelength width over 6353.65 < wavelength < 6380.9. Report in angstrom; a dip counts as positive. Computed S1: 1.7 angstrom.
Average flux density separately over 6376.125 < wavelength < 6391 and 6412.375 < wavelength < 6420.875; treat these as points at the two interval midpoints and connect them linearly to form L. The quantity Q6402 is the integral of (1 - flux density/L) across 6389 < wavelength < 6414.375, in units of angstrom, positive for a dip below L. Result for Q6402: 0.4 angstrom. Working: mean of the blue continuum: 4.96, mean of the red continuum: 4.73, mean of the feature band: 4.77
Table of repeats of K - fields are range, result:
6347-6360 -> 4.74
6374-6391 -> 4.93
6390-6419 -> 4.76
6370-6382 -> 4.74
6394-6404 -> 4.78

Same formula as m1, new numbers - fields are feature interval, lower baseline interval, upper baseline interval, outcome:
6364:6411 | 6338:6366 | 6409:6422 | -0.50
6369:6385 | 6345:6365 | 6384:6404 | 0.04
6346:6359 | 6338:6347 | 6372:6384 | 0.24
